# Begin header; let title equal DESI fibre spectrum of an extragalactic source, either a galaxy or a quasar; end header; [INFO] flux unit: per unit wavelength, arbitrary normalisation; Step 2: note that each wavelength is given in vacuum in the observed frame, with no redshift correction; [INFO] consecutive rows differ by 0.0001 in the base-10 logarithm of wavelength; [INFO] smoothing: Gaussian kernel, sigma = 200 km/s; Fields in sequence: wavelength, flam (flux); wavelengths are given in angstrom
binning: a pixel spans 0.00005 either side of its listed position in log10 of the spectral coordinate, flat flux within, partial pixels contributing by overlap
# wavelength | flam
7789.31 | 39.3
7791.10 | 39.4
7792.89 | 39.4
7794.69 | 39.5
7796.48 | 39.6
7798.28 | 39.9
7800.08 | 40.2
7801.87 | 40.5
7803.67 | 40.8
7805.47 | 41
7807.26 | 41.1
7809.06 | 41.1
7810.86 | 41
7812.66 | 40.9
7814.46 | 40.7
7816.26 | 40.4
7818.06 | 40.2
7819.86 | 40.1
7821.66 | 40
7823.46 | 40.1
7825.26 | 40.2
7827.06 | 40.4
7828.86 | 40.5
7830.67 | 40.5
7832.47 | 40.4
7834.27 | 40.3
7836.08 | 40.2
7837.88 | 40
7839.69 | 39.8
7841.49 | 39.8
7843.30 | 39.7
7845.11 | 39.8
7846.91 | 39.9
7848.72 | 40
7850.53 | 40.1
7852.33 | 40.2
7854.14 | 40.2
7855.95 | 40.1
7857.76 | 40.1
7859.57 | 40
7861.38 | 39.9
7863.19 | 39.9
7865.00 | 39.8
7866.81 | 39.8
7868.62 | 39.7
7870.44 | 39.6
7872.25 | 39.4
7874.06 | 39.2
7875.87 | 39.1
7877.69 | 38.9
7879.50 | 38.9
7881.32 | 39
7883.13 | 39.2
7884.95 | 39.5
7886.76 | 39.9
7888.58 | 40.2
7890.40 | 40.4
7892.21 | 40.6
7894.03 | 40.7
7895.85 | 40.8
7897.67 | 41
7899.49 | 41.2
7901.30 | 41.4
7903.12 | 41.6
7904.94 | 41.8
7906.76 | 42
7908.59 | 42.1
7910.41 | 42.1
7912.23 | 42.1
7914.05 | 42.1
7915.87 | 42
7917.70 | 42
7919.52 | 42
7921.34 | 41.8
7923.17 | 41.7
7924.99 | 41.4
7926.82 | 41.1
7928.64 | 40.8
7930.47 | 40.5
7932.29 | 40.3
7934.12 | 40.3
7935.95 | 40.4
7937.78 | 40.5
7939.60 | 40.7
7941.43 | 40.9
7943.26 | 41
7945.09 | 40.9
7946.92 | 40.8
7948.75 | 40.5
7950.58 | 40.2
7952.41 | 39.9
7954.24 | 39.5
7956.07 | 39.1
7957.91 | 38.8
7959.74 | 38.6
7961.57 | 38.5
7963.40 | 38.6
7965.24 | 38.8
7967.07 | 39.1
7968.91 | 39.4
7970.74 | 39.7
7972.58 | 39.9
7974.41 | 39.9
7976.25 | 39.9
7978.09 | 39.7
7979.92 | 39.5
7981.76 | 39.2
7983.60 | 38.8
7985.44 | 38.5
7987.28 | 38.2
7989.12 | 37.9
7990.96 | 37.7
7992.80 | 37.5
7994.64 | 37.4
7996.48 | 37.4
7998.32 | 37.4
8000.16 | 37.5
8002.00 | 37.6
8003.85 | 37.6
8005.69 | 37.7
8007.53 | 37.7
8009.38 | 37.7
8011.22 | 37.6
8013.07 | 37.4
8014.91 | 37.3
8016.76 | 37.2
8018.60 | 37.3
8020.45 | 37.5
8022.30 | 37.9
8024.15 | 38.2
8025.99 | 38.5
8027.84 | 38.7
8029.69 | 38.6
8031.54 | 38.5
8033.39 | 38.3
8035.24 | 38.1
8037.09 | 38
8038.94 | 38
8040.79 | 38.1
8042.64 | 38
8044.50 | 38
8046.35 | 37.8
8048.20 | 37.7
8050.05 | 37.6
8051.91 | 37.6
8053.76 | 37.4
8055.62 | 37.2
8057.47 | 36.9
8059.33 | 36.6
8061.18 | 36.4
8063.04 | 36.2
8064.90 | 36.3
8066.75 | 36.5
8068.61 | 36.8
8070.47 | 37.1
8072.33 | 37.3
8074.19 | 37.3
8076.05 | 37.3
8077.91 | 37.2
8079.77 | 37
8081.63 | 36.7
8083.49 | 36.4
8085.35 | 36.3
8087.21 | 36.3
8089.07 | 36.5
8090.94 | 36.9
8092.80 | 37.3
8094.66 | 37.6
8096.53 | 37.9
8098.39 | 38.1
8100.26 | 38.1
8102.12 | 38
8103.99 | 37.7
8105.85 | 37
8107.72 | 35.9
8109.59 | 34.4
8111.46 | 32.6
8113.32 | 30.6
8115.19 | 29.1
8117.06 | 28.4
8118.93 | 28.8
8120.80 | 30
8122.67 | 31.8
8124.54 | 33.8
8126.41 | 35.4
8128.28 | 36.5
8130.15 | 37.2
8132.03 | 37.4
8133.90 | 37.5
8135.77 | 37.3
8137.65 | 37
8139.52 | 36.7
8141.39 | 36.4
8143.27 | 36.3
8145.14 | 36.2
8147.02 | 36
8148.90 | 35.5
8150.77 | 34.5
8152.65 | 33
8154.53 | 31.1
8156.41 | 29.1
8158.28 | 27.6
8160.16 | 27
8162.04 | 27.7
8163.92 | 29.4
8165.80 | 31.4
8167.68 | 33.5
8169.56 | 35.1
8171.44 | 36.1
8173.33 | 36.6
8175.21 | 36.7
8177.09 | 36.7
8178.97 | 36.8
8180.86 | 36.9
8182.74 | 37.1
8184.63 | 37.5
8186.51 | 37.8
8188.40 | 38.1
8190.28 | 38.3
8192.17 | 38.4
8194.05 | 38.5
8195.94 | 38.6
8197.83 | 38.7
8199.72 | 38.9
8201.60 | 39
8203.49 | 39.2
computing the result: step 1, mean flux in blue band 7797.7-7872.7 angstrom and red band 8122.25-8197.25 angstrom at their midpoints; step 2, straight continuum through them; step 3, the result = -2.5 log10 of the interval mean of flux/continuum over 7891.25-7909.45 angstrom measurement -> -0.06 mag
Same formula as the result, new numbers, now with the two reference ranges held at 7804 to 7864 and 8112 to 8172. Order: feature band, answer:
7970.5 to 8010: -0.05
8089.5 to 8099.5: -0.10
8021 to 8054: -0.07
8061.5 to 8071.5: -0.05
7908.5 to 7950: -0.09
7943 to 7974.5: -0.06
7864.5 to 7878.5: 0.00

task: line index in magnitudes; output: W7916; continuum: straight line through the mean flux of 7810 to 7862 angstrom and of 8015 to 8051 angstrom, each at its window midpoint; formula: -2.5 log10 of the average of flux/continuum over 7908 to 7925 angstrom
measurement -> -0.072 mag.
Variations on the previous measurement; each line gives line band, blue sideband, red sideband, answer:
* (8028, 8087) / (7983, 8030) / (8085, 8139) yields -0.023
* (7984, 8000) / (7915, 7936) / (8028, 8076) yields 0.041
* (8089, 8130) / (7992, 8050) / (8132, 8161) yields 0.020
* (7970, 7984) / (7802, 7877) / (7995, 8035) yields -0.036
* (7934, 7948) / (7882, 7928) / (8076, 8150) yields -0.012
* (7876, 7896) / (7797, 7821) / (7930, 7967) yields 0.013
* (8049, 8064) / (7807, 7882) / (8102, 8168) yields -0.052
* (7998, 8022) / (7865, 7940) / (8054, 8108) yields 0.027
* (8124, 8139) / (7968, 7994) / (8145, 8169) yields -0.123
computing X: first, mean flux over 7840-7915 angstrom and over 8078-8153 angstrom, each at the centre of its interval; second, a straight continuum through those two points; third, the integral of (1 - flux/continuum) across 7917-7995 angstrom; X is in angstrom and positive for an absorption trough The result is -2.3 angstrom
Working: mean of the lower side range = 40.3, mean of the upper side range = 35.4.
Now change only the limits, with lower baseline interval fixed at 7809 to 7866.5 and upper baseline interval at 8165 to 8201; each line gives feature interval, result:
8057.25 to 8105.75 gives 1.14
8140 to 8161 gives 2.37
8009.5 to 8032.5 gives 0.36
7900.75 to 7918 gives -1.05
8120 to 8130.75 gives 0.99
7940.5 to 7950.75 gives -0.41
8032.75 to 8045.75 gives 0.09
